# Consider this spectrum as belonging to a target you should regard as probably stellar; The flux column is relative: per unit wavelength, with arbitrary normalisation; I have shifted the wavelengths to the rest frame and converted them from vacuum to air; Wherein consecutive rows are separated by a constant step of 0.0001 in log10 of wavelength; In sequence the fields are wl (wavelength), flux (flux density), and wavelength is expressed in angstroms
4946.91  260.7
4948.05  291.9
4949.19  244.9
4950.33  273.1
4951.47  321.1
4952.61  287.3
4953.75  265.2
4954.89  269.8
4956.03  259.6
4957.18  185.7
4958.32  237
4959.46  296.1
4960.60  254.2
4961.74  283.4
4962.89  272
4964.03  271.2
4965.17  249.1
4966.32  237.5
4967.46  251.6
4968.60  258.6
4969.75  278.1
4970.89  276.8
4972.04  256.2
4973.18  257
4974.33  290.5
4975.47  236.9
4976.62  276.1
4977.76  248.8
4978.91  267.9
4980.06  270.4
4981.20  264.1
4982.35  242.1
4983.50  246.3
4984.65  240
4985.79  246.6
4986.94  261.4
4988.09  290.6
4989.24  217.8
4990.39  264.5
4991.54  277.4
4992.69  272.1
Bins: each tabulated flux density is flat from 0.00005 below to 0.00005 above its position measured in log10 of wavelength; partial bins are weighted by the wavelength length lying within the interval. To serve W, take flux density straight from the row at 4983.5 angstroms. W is 246.3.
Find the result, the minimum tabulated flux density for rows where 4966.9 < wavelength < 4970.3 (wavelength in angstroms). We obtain 251.6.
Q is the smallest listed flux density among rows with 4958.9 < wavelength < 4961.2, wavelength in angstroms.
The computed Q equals 254.2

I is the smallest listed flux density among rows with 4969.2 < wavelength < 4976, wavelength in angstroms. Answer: 236.9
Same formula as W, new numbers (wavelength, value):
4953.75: 265.2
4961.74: 283.4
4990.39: 264.5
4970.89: 276.8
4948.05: 291.9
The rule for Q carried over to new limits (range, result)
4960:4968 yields 237.5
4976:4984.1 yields 242.1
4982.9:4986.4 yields 240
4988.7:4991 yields 217.8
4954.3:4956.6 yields 259.6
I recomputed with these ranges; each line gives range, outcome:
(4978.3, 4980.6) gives 267.9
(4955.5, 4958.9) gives 185.7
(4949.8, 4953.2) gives 273.1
